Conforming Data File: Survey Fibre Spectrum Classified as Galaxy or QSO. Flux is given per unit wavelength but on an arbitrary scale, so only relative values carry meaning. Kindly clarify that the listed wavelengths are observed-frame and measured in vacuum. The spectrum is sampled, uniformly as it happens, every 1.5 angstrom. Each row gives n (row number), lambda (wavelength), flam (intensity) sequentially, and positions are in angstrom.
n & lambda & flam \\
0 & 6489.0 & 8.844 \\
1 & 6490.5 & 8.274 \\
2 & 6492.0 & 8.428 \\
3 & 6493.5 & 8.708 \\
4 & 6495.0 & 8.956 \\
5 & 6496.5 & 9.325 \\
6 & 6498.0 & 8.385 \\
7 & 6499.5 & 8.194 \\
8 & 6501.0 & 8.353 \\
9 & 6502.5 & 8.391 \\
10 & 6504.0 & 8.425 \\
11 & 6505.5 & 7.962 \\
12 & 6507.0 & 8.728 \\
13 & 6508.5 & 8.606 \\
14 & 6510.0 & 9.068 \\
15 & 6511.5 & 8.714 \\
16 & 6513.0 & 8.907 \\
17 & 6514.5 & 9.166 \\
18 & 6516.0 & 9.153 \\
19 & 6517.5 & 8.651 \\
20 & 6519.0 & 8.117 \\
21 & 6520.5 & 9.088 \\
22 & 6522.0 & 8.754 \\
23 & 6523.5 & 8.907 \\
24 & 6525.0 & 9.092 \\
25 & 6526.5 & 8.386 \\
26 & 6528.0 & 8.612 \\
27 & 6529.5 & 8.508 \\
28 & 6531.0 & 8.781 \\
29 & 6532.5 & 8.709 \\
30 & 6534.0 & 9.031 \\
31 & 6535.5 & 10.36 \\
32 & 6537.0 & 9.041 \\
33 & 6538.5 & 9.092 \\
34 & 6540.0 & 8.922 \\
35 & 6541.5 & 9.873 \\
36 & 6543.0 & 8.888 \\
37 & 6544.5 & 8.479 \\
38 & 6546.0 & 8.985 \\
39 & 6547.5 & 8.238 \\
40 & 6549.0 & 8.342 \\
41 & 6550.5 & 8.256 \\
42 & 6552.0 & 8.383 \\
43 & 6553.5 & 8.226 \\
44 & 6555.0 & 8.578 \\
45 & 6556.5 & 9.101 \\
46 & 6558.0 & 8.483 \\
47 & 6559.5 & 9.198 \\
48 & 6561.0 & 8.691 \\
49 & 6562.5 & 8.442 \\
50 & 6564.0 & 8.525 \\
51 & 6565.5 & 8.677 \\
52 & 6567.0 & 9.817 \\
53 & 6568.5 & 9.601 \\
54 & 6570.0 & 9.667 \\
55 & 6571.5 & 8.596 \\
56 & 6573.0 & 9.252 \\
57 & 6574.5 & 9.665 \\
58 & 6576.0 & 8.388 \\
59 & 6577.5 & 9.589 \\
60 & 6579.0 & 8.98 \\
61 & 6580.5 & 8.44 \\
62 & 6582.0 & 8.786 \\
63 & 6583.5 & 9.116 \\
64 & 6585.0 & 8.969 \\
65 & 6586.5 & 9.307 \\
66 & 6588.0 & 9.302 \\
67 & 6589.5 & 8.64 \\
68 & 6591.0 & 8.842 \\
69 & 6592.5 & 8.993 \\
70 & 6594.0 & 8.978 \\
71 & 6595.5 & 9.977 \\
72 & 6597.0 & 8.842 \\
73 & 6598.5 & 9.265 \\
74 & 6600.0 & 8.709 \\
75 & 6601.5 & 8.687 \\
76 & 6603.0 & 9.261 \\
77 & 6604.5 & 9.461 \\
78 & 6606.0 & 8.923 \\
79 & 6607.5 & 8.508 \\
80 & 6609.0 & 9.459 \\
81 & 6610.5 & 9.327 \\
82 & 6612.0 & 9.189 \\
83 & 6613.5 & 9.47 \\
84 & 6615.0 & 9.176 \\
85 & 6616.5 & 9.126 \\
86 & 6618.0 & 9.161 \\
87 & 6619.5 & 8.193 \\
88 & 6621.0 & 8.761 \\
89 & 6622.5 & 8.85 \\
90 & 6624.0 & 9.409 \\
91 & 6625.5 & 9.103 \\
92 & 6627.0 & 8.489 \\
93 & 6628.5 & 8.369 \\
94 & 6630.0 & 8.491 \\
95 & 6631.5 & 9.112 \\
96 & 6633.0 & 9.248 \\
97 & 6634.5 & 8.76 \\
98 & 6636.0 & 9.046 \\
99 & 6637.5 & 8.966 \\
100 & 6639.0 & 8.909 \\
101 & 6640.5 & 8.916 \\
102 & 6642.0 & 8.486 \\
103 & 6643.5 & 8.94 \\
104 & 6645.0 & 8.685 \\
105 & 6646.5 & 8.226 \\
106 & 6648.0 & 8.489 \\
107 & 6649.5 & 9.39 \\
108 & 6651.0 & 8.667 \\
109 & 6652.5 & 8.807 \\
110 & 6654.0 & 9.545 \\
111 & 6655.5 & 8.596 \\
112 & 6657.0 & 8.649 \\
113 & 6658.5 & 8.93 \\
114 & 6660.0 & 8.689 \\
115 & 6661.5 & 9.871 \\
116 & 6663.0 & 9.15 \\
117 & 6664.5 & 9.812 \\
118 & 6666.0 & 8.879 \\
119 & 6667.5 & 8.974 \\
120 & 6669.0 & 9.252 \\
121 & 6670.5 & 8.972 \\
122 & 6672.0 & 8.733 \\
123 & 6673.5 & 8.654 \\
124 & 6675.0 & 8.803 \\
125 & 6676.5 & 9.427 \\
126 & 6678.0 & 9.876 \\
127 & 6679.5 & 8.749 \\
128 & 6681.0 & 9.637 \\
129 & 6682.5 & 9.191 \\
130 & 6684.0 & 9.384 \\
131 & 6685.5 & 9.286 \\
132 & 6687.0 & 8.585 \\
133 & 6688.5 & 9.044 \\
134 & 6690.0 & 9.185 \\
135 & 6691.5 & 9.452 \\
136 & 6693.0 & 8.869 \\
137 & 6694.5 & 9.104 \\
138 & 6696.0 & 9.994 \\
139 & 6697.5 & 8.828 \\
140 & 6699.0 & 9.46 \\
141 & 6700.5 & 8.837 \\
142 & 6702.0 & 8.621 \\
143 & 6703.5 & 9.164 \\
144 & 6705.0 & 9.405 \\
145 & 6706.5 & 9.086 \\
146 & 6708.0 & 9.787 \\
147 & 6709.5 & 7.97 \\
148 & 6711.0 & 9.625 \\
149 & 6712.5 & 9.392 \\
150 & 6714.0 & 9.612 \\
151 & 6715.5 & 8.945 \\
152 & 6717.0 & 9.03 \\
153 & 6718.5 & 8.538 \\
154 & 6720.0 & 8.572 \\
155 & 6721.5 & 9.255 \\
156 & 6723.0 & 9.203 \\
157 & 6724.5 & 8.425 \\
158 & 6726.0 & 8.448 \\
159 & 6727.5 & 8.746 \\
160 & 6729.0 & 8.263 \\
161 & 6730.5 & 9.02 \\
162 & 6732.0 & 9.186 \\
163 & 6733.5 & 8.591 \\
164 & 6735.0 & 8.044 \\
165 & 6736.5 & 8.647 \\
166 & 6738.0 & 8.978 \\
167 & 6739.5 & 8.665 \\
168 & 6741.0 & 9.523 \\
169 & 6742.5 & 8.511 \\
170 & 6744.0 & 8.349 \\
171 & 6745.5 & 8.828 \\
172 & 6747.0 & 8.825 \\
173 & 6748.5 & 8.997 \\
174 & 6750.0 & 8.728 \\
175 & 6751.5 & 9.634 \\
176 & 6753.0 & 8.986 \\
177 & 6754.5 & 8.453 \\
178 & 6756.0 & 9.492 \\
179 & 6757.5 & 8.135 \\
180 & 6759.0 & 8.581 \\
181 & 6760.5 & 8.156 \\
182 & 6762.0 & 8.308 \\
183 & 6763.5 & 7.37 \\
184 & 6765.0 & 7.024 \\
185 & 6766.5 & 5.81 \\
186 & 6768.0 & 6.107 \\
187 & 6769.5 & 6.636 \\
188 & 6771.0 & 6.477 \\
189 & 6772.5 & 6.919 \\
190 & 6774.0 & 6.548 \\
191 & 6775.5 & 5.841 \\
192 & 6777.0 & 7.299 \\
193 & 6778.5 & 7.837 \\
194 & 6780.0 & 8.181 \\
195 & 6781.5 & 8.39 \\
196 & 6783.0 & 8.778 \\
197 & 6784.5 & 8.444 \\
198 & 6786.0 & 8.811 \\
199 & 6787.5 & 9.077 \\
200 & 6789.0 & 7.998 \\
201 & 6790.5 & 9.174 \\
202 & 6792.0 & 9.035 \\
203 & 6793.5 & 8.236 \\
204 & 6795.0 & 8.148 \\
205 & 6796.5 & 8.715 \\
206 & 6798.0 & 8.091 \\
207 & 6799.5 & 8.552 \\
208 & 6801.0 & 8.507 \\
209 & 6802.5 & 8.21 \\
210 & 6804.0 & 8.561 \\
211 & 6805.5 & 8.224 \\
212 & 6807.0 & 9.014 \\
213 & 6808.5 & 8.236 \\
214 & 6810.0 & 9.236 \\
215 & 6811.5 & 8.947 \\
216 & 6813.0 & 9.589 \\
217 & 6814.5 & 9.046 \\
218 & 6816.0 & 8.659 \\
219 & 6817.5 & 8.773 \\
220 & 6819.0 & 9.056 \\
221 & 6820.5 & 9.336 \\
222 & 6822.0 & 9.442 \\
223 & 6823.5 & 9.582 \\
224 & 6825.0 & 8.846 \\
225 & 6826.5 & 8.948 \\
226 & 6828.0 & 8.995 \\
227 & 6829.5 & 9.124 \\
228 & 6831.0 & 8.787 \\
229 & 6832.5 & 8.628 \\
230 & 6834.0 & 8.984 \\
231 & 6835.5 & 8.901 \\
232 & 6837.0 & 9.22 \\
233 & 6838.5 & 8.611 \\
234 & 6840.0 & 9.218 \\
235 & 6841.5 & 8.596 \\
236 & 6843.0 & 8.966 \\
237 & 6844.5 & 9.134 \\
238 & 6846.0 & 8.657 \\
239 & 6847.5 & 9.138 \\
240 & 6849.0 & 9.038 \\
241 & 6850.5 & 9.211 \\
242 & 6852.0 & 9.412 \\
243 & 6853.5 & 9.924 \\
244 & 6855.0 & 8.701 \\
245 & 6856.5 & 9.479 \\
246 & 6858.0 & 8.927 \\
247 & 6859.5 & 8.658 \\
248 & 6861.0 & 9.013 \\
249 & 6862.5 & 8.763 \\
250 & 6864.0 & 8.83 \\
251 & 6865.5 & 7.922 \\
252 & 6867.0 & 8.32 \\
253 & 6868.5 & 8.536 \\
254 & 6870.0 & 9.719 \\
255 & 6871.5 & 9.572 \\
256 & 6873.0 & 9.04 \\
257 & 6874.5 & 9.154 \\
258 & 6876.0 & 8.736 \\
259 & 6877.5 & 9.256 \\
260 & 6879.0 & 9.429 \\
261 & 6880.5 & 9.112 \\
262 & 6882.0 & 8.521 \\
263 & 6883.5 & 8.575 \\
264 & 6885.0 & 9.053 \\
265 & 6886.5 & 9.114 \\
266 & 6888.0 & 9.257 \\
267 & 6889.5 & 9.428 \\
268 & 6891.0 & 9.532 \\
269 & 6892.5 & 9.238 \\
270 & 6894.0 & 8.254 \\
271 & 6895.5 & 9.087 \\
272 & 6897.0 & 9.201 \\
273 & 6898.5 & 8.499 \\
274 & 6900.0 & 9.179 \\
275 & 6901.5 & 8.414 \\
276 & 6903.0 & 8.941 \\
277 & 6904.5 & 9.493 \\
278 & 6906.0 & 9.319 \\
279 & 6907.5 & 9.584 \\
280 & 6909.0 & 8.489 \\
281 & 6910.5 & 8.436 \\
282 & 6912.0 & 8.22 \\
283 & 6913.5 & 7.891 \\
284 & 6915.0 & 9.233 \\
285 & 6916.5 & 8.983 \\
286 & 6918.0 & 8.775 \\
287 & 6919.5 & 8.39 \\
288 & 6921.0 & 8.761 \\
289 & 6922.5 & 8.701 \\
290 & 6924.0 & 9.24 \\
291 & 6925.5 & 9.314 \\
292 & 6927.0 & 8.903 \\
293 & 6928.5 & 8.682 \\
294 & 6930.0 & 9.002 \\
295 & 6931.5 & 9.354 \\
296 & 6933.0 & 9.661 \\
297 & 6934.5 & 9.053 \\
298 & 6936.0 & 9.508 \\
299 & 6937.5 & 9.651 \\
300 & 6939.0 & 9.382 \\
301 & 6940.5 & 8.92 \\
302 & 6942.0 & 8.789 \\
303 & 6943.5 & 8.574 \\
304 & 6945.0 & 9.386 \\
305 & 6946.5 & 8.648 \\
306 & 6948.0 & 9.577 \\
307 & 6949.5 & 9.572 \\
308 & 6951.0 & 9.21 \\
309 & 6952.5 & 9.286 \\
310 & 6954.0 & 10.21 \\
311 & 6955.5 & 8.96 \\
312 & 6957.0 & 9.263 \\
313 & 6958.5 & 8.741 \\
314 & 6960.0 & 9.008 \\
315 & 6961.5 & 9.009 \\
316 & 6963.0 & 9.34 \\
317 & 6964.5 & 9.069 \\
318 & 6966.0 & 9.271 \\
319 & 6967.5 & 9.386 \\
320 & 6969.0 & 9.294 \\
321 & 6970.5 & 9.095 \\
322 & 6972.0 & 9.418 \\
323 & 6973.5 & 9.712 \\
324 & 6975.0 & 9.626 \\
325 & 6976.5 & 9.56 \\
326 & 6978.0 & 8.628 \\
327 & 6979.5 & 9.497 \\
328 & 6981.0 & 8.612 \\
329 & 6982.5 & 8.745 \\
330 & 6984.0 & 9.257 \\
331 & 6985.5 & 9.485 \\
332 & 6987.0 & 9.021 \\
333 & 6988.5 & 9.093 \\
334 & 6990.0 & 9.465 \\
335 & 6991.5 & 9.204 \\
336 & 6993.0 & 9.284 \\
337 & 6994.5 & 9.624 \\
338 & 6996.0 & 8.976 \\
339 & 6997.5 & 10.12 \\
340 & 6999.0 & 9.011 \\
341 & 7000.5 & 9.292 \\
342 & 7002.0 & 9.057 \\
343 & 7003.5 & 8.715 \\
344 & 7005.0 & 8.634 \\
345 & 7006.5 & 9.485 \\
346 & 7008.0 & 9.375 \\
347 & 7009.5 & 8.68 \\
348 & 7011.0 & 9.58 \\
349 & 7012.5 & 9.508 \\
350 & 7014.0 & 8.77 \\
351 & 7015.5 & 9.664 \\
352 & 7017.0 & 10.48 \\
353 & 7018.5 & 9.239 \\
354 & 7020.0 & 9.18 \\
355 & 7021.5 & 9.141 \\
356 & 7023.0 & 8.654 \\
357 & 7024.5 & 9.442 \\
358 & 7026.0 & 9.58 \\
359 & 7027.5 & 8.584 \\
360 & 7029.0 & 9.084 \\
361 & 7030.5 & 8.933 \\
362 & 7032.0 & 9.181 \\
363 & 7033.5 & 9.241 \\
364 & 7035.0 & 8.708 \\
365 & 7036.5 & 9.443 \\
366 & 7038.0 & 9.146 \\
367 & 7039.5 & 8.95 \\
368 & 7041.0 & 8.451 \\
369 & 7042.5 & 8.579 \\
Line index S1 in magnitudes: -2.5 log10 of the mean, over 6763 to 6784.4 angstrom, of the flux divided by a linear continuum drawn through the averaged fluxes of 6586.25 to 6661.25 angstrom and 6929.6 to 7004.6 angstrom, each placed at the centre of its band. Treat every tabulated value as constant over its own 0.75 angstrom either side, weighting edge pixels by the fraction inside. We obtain 0.26 mag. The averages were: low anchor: 8.95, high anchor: 9.23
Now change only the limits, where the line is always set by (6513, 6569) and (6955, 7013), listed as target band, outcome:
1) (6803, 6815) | 0.03 mag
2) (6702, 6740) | 0.01 mag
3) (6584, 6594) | -0.02 mag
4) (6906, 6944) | 0.03 mag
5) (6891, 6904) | 0.03 mag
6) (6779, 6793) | 0.05 mag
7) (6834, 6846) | 0.02 mag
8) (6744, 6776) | 0.15 mag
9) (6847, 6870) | 0.02 mag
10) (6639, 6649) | 0.03 mag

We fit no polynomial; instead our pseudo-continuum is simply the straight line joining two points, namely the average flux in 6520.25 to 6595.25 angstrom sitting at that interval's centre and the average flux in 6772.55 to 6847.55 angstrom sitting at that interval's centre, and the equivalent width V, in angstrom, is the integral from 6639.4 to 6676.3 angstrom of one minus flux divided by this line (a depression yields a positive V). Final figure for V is -0.5 angstrom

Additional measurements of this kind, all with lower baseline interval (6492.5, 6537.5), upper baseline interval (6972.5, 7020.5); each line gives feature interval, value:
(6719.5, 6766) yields 1.9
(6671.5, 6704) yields -0.7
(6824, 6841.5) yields 0.3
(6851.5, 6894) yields 0.5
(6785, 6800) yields 0.8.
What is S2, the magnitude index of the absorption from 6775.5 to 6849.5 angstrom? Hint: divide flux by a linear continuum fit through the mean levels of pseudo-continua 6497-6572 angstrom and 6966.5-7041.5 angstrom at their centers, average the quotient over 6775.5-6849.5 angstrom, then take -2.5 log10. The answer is 0.04 mag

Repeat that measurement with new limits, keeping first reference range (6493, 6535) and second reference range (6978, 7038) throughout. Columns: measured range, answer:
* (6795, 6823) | 0.027 mag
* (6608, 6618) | -0.054 mag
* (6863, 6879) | 0.016 mag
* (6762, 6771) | 0.312 mag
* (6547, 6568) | 0.012 mag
